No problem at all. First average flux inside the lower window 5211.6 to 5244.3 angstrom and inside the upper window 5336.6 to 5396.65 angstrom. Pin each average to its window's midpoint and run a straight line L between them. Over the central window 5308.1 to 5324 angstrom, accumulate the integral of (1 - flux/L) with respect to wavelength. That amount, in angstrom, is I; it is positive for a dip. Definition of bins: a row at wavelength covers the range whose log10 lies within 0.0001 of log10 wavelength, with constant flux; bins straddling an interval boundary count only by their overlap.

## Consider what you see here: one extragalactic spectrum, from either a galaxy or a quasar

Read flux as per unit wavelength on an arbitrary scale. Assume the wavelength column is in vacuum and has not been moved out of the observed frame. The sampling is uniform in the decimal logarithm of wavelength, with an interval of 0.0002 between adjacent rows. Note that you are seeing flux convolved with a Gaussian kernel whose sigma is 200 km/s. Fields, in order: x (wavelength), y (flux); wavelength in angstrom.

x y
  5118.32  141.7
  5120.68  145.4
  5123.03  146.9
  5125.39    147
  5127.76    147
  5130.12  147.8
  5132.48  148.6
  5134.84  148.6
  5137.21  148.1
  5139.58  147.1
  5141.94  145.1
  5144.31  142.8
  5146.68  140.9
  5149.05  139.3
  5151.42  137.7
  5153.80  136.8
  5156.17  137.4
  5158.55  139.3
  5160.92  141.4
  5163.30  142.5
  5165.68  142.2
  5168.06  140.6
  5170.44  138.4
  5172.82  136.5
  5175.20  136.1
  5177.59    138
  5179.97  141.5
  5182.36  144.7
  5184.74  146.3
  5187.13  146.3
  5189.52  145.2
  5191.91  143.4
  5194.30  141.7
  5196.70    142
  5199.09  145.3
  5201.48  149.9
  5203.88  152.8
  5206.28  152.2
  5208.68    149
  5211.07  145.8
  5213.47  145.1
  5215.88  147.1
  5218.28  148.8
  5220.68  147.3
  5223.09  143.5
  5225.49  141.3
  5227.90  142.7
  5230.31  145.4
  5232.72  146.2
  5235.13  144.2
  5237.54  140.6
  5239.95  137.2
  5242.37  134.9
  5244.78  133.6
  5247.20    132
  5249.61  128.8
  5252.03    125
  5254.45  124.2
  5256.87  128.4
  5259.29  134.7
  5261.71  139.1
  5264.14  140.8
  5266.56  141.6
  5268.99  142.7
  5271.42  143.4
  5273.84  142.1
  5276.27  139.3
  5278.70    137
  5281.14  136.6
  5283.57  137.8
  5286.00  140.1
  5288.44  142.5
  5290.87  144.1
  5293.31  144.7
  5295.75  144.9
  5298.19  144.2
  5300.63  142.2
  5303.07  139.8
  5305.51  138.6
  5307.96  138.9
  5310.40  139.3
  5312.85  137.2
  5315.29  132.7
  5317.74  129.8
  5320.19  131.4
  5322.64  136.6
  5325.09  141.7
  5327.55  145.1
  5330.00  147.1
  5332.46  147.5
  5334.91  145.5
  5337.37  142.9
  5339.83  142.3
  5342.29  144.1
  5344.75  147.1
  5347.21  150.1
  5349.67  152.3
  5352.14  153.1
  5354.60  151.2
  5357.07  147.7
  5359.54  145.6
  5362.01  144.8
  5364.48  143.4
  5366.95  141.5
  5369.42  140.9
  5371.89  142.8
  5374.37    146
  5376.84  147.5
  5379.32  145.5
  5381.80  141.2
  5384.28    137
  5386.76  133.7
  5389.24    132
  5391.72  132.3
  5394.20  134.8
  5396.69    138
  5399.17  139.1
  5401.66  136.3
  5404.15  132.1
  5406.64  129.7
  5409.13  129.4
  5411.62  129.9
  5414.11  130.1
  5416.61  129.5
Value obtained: 0.9 angstrom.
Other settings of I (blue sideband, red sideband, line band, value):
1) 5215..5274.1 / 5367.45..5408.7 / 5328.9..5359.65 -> -2.1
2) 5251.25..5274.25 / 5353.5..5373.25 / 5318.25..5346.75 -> -0.1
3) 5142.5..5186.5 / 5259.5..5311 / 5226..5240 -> -0.2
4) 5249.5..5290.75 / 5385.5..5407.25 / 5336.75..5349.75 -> -1.0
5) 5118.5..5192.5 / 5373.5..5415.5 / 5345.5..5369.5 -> -1.8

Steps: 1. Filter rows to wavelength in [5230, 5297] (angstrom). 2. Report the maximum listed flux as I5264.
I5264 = 146.2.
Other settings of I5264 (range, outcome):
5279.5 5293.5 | 144.7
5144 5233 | 152.8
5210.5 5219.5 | 148.8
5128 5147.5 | 148.6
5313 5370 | 153.1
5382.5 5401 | 139.1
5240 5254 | 134.9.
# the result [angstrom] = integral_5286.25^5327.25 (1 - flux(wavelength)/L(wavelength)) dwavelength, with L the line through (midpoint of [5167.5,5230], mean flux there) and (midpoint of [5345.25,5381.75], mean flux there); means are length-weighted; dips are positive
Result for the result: 1.77 angstrom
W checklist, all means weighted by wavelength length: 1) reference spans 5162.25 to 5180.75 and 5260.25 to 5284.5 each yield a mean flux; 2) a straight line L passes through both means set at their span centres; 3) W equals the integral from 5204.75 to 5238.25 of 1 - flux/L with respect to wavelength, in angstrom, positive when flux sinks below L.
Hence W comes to -1.5 angstrom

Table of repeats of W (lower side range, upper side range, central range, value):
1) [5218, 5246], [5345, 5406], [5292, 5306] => -0.1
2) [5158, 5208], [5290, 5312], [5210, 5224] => -0.3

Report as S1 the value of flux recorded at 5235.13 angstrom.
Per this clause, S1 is 144.2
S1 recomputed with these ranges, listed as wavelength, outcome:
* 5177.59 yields 138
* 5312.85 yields 137.2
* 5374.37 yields 146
